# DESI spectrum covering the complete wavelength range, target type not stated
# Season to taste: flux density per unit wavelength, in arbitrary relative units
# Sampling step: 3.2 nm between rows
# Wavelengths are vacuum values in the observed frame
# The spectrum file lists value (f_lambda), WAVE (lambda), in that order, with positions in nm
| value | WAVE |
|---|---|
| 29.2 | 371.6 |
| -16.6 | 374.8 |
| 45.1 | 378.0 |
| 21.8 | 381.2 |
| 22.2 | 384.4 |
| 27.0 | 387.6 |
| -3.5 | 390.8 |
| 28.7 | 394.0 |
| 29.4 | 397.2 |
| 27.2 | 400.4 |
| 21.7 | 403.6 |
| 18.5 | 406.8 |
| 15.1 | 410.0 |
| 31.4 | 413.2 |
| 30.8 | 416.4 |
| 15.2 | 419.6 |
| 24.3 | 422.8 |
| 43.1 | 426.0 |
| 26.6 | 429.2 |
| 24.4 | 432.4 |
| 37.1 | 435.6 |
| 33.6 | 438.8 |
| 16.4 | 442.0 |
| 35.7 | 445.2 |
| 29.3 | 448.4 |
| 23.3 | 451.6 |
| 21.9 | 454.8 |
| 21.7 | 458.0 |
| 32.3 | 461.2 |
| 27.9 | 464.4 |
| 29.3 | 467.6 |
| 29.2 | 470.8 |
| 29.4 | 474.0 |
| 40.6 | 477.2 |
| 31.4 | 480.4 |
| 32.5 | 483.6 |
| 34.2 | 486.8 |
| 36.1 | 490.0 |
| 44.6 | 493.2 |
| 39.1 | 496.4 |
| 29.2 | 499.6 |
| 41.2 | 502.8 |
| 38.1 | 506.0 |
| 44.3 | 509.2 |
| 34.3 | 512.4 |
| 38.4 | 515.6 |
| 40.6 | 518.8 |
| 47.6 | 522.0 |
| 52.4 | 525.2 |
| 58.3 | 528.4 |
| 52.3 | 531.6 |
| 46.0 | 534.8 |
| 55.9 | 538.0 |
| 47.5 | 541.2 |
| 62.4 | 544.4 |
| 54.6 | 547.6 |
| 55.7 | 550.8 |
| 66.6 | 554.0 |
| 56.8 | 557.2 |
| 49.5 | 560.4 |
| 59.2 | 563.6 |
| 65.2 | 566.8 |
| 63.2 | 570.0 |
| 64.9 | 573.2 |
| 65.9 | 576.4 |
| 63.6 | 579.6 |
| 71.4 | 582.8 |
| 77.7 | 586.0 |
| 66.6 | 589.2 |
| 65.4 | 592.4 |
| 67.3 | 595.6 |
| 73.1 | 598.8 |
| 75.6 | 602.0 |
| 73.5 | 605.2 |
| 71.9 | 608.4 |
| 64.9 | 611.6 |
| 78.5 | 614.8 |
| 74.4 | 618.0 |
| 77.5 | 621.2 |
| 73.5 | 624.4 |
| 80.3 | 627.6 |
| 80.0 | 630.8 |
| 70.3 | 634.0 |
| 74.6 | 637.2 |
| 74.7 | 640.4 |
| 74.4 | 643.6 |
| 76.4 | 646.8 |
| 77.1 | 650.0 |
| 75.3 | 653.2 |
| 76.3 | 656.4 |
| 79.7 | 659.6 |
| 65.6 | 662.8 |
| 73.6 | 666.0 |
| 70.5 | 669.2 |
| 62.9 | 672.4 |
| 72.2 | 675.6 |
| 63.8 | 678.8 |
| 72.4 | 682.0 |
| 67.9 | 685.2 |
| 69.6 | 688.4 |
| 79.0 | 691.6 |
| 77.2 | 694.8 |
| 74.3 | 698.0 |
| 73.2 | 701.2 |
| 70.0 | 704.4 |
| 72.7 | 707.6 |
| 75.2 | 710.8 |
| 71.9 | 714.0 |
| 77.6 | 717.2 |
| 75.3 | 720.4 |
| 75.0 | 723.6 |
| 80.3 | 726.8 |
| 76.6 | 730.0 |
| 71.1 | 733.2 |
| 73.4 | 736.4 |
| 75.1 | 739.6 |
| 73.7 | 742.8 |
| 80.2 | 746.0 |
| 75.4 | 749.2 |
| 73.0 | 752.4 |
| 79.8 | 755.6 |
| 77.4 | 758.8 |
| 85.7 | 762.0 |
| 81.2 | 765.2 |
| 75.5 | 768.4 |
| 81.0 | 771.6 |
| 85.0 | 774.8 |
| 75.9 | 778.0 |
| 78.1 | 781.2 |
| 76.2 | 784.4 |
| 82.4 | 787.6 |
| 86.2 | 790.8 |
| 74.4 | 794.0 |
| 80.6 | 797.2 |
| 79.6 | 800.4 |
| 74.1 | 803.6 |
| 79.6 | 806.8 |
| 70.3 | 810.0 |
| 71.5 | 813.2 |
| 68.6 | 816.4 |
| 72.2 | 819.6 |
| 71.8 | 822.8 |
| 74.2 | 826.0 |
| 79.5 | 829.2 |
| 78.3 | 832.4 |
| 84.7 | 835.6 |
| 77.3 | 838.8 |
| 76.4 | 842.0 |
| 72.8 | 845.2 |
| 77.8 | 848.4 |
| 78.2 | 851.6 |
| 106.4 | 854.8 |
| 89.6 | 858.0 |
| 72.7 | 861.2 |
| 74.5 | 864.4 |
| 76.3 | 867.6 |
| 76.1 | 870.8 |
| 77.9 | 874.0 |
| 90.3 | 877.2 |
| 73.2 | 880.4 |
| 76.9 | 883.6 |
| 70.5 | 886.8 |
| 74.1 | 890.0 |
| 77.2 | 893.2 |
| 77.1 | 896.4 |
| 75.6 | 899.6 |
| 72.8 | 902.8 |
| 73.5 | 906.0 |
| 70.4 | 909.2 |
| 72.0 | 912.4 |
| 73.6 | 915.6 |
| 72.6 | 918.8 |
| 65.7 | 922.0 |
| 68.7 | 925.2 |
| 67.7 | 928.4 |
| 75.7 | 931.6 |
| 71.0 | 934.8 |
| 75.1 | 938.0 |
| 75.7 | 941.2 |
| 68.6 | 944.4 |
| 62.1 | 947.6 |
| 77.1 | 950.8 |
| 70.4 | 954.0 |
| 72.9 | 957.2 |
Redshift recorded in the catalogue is 0.302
